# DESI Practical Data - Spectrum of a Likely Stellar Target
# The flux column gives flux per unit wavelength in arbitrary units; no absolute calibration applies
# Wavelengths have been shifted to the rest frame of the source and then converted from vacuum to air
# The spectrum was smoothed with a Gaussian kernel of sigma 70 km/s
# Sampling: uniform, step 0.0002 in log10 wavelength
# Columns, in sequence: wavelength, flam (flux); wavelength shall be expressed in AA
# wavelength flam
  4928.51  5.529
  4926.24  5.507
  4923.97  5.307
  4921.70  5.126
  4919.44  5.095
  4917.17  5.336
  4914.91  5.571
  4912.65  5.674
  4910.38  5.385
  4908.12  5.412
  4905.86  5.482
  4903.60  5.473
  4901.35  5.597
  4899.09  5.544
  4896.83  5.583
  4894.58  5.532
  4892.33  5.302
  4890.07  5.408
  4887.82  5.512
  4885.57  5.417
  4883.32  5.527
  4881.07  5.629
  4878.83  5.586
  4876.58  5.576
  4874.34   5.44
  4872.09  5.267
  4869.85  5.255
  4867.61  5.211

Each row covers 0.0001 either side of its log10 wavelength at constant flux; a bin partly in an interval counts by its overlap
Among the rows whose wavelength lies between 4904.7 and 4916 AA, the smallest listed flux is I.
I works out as 5.385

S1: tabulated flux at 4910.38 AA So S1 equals 5.385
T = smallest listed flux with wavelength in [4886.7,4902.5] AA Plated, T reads 5.302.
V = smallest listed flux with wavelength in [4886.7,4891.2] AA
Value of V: 5.408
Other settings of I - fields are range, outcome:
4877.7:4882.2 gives 5.586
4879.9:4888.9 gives 5.417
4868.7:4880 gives 5.255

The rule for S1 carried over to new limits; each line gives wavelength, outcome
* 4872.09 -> 5.267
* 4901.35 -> 5.597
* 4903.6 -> 5.473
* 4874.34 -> 5.44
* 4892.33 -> 5.302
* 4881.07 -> 5.629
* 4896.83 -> 5.583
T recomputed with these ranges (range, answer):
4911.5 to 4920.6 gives 5.095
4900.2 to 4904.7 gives 5.473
